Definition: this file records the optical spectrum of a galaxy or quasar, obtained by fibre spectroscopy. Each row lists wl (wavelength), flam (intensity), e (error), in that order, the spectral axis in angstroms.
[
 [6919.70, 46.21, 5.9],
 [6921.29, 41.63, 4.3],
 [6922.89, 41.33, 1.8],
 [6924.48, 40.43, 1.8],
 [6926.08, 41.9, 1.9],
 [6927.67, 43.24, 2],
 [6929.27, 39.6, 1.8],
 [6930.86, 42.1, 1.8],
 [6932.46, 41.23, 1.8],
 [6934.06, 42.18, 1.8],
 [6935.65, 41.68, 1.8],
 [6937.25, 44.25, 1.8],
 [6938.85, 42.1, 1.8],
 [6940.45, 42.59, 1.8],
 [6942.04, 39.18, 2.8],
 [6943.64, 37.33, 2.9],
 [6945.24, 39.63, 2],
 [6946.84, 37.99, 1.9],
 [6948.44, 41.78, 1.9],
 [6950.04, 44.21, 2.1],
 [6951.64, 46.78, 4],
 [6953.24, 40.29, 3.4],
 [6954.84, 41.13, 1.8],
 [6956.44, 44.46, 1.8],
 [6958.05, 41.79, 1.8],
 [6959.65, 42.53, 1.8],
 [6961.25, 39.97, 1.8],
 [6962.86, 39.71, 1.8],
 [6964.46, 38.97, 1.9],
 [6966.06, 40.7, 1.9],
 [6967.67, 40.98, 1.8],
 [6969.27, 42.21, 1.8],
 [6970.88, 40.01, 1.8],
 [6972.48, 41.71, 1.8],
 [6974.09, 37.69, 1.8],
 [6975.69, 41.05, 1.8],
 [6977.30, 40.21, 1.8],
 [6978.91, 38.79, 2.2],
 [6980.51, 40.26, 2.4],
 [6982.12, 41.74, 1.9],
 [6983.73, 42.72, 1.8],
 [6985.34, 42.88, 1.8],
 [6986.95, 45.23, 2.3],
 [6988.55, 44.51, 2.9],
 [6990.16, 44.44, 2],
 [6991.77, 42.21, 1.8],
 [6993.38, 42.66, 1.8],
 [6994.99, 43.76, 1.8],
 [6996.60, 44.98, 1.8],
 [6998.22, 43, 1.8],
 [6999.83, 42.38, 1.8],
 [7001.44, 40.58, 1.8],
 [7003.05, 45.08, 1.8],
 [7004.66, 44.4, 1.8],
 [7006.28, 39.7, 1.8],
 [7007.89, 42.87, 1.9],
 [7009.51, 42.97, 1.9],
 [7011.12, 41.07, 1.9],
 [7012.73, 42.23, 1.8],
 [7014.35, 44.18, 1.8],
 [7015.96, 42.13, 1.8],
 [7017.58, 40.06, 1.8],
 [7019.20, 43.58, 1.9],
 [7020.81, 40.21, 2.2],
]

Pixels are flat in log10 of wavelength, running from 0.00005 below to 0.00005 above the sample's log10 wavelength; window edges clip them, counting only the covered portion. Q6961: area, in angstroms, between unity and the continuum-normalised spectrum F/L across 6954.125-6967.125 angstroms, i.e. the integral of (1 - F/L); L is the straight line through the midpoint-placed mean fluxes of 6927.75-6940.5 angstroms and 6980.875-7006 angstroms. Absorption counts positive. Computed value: 0.42 angstroms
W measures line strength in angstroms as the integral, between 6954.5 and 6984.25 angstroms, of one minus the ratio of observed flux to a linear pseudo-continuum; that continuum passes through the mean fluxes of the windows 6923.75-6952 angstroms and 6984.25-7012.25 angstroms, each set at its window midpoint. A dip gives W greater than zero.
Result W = 1.0 angstroms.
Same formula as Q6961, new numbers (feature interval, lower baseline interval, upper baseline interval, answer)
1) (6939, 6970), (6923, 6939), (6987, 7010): 0.8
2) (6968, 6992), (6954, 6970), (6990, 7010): 0.2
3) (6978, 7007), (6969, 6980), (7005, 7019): -1.2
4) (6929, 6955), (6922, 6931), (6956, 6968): -0.2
